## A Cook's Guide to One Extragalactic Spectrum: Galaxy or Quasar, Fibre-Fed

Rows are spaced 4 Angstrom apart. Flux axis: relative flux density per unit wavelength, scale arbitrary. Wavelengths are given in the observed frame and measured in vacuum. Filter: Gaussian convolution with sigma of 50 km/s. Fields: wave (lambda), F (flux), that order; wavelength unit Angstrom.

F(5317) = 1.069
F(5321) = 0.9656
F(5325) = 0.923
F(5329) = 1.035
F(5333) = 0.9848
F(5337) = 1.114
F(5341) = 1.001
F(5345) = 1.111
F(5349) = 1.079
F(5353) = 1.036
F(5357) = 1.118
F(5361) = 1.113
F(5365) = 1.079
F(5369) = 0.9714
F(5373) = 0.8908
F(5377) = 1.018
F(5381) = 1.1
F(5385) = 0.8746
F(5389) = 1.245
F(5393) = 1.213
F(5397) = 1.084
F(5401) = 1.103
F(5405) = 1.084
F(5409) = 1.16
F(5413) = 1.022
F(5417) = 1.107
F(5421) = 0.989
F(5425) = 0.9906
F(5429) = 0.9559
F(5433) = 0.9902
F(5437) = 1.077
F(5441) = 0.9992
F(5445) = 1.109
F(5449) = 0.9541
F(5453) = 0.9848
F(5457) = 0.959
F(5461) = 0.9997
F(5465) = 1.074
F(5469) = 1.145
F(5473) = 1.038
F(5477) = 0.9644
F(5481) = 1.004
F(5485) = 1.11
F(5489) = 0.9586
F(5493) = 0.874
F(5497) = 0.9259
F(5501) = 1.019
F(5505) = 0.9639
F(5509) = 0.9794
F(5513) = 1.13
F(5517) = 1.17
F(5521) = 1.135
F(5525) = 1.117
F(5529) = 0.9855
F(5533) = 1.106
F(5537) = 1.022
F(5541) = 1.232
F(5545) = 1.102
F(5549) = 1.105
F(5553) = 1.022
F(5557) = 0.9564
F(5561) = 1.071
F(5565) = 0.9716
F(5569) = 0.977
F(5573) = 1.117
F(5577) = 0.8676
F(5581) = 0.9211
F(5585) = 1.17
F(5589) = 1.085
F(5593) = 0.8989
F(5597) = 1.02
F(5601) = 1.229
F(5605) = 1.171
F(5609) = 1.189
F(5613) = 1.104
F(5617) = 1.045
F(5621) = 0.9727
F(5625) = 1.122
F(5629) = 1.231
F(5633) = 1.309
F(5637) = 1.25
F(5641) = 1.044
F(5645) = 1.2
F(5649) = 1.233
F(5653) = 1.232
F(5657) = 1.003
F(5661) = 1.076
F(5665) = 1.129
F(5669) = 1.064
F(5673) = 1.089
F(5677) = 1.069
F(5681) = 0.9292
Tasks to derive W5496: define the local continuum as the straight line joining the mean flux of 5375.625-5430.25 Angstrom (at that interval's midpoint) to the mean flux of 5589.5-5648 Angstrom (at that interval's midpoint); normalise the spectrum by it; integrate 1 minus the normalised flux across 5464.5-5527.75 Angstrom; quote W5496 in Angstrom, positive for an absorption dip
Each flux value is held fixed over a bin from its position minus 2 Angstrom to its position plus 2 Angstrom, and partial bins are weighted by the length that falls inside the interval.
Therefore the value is 3.4 Angstrom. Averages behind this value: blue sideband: 1.07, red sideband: 1.13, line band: 1.04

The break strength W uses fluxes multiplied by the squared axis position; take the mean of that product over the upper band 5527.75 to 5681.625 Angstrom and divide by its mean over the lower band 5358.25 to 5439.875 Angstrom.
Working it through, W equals 1.1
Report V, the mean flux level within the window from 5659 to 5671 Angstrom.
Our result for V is 1.09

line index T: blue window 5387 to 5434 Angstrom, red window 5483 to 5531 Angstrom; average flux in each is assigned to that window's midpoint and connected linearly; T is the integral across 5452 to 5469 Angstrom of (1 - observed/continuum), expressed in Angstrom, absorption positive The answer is 0.5 Angstrom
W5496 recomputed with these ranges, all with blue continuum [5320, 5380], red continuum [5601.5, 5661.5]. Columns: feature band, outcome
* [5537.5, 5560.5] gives 0.7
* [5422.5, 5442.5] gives 1.2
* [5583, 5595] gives 0.8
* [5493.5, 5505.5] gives 1.5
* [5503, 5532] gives 0.8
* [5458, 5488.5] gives 1.2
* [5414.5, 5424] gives 0.2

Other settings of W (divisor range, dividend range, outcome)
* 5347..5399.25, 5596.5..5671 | 1.18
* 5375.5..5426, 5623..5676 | 1.17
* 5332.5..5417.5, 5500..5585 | 1.04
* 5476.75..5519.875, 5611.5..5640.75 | 1.18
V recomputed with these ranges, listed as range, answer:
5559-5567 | 1.02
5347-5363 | 1.09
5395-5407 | 1.09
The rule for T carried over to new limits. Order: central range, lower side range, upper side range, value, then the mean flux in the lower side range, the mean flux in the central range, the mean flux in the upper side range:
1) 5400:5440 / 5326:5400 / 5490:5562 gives 0.37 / 1.06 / 1.05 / 1.05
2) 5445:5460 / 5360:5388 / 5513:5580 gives 0.67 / 1.01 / 0.987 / 1.06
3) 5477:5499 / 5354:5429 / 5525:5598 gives 1.56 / 1.06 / 0.974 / 1.04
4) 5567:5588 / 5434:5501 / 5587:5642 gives 1.52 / 1.01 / 1.01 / 1.12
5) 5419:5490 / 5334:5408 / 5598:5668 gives 4.93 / 1.07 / 1.02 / 1.15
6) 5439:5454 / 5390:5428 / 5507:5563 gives 0.97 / 1.08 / 1.01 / 1.08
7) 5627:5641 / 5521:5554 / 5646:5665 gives -1.26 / 1.09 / 1.23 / 1.14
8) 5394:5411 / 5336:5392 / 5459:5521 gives -1.09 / 1.06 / 1.11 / 1.03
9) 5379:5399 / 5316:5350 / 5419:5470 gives -1.59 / 1.03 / 1.1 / 1.01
